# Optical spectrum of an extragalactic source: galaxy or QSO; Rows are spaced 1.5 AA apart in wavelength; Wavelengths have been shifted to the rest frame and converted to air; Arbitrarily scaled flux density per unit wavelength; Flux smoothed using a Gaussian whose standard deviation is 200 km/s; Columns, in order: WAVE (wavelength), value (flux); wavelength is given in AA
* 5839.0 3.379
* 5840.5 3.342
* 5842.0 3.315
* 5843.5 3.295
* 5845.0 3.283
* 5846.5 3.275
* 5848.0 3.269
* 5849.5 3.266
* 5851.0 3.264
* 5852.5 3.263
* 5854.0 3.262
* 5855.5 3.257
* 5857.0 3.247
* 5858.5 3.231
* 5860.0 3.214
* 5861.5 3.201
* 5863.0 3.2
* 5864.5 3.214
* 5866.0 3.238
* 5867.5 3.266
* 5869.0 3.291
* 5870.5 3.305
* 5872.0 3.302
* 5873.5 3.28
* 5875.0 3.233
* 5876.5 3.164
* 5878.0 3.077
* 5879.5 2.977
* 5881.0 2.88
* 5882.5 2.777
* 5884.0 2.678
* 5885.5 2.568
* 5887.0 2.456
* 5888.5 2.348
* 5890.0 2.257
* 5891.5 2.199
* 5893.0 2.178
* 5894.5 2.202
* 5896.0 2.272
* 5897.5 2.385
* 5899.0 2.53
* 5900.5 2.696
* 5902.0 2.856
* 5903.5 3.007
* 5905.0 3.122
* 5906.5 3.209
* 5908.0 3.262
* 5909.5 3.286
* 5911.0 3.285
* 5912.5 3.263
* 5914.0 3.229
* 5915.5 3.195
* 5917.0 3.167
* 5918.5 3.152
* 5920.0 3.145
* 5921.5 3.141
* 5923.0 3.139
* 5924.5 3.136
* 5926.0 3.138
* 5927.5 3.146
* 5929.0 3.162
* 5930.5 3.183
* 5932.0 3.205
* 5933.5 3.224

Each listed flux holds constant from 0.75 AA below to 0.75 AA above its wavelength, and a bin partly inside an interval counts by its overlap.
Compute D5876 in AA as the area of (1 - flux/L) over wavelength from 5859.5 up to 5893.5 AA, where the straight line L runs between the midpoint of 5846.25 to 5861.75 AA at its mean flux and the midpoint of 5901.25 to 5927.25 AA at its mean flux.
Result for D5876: 3.1 AA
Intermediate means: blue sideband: 3.25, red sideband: 3.16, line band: 2.93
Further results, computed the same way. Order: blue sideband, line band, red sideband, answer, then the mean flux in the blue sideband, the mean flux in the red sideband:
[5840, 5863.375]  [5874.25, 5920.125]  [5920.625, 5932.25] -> 5.1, 3.26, 3.15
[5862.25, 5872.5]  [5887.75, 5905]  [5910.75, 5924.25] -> 4.0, 3.26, 3.19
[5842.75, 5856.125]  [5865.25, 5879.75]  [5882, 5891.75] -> -2.3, 3.27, 2.47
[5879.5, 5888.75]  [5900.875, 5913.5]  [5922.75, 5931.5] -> -1.0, 2.66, 3.15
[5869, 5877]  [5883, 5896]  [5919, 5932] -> 3.5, 3.26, 3.15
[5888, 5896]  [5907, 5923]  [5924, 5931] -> -2.2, 2.24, 3.15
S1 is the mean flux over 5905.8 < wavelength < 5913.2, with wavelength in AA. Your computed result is 3.26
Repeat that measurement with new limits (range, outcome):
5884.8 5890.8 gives 2.4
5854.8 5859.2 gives 3.25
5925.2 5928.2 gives 3.14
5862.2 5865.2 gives 3.21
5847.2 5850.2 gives 3.27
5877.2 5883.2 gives 2.93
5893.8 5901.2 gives 2.42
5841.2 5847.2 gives 3.29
